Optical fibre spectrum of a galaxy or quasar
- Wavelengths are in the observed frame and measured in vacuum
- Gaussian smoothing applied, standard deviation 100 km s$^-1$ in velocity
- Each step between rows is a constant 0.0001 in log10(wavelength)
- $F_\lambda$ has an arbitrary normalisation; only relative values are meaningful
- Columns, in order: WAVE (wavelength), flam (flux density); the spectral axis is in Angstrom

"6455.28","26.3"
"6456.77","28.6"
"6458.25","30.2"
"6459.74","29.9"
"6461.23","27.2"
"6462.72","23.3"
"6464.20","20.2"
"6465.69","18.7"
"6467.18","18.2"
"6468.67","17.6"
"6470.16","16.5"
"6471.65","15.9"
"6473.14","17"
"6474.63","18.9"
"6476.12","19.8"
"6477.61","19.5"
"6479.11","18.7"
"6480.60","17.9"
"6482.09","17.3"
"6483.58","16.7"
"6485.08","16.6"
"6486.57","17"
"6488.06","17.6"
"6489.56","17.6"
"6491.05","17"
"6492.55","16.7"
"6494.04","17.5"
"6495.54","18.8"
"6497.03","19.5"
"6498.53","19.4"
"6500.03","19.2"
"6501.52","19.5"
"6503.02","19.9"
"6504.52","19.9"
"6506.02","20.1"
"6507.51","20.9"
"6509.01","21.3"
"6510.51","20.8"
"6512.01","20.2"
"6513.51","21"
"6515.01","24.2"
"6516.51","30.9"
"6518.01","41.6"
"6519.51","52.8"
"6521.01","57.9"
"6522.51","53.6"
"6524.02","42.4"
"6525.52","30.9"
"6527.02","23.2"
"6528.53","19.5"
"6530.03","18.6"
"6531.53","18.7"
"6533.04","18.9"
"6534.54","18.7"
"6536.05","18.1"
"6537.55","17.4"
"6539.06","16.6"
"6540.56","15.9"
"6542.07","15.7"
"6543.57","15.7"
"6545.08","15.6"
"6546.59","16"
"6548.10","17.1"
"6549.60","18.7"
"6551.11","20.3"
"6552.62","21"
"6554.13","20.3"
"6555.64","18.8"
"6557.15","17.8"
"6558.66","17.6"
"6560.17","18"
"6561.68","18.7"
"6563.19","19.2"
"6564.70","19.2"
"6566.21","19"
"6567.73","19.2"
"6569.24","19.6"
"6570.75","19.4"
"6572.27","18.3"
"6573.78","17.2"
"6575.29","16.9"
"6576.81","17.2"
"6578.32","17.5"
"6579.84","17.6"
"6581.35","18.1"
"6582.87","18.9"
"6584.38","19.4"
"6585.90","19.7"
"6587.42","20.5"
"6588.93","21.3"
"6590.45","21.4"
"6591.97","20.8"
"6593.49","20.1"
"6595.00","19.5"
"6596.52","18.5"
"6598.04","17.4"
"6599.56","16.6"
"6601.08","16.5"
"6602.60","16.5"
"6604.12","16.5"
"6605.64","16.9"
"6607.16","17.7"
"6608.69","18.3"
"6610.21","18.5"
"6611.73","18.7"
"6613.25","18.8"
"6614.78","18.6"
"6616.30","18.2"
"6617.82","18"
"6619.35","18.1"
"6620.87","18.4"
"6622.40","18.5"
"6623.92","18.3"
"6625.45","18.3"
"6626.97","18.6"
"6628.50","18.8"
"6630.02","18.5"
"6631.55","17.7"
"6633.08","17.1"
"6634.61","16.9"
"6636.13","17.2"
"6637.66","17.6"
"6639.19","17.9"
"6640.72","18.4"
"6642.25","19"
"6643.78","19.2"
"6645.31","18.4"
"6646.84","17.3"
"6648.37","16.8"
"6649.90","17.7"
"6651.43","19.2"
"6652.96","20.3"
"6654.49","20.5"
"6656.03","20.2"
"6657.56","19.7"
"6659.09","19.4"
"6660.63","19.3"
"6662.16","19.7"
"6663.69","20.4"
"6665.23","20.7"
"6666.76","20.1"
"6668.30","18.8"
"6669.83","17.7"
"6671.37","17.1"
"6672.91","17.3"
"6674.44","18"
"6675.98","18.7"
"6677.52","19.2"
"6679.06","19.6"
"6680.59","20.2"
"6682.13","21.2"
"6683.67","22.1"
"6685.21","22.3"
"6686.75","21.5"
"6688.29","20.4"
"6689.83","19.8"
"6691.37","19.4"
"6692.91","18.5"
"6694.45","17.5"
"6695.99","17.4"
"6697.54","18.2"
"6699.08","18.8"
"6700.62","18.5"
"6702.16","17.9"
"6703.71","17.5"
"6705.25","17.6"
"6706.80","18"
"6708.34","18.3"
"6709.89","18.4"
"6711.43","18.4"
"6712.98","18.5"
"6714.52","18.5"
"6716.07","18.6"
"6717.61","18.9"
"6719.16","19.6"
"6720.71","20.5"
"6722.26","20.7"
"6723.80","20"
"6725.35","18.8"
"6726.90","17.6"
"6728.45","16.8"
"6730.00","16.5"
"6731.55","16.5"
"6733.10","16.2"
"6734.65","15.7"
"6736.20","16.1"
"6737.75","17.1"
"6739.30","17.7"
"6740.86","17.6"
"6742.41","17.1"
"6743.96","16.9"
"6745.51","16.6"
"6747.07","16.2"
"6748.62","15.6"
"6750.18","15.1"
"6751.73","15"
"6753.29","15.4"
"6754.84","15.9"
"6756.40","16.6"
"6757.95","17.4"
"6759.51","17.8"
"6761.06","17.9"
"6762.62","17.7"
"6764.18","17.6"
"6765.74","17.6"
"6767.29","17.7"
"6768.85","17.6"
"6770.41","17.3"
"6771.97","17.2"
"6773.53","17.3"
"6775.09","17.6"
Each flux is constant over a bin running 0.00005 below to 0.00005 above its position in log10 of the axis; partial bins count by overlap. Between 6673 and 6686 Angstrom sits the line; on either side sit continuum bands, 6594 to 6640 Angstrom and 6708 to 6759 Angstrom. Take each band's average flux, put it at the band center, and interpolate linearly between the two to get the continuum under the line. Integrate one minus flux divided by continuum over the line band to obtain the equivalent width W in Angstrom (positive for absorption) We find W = -1.7 Angstrom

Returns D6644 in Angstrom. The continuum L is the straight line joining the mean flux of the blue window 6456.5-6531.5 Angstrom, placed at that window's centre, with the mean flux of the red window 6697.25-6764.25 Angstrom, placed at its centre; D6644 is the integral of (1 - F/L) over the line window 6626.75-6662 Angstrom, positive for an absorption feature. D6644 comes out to 2.0 Angstrom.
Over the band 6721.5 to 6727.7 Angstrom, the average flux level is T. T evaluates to 19.3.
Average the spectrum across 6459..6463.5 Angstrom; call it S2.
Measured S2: 26.8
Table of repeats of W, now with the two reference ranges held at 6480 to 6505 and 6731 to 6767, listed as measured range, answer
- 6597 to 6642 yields -1.2 Angstrom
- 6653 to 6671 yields -2.6 Angstrom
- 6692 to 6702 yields -0.7 Angstrom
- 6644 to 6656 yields -1.0 Angstrom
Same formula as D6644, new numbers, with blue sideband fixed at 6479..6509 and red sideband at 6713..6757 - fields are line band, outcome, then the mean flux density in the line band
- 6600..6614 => 0.3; 17.6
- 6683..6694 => -1.8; 20.5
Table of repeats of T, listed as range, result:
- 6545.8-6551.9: 18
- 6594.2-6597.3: 19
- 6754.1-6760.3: 16.9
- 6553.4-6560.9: 18.5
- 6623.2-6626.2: 18.3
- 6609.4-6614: 18.7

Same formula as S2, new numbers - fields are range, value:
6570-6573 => 18.8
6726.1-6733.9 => 16.7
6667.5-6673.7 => 17.7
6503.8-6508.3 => 20.3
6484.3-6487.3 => 16.8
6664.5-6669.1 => 19.9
